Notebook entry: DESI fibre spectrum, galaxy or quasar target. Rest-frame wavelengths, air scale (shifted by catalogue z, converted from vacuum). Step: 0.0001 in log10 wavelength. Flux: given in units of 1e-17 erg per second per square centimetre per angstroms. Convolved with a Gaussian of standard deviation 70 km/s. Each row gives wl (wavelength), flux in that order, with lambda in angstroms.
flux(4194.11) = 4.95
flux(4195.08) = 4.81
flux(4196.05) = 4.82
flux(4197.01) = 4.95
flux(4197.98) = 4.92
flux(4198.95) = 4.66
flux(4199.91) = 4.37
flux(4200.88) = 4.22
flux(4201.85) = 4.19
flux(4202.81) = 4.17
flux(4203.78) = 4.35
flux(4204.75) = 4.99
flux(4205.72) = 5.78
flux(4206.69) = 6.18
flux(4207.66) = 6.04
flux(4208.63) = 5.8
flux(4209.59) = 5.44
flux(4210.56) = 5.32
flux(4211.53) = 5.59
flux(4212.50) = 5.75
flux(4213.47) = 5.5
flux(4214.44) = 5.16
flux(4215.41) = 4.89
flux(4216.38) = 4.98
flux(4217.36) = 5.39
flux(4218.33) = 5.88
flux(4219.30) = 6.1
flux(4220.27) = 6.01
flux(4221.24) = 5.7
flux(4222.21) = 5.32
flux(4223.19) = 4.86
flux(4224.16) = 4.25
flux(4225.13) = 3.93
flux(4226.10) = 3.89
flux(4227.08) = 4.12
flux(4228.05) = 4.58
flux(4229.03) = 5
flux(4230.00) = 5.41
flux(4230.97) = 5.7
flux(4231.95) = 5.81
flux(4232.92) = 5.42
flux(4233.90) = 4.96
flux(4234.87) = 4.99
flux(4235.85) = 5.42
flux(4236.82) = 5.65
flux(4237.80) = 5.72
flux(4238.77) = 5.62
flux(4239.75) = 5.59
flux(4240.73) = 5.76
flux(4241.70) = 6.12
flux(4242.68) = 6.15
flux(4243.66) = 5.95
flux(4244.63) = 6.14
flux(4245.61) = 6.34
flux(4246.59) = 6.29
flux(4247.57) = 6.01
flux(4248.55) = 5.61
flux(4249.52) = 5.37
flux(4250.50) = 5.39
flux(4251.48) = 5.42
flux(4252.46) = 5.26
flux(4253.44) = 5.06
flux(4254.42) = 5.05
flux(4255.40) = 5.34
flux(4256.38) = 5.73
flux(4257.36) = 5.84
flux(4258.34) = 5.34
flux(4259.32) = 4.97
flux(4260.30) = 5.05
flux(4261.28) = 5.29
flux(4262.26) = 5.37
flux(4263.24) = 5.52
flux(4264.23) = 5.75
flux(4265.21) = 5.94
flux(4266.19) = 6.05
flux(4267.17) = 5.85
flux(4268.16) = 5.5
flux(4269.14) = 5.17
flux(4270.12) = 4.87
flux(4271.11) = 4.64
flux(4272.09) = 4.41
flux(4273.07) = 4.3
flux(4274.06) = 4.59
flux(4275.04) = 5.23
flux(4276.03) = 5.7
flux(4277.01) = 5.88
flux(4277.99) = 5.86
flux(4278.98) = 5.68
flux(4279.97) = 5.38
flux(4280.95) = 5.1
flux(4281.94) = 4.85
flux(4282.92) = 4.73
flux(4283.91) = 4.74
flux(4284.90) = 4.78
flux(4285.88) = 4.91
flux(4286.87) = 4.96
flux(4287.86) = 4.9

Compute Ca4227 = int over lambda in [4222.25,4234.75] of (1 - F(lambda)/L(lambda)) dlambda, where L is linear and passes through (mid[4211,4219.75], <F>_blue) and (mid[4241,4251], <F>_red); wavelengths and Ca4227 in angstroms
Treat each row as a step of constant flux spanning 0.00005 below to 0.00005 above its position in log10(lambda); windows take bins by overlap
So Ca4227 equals 1.81 angstroms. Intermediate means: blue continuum 5.46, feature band 4.85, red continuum 5.94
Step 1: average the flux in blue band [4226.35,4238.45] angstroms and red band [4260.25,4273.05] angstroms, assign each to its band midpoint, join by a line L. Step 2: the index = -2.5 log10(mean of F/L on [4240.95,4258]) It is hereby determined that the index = -0.09 mag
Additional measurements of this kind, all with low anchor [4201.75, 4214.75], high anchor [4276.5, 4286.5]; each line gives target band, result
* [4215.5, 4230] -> 0.06 mag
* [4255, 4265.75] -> -0.05 mag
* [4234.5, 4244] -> -0.08 mag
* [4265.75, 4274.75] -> 0.04 mag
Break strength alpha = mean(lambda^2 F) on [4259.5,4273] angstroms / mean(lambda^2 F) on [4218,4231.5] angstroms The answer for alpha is 1.1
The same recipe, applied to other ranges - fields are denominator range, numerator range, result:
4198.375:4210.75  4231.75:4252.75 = 1.15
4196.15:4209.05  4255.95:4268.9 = 1.15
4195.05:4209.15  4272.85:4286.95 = 1.07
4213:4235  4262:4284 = 1.05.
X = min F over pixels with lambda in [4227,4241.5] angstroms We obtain 4.12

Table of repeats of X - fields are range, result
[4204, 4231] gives 3.89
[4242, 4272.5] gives 4.41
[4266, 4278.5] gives 4.3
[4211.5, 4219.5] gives 4.89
